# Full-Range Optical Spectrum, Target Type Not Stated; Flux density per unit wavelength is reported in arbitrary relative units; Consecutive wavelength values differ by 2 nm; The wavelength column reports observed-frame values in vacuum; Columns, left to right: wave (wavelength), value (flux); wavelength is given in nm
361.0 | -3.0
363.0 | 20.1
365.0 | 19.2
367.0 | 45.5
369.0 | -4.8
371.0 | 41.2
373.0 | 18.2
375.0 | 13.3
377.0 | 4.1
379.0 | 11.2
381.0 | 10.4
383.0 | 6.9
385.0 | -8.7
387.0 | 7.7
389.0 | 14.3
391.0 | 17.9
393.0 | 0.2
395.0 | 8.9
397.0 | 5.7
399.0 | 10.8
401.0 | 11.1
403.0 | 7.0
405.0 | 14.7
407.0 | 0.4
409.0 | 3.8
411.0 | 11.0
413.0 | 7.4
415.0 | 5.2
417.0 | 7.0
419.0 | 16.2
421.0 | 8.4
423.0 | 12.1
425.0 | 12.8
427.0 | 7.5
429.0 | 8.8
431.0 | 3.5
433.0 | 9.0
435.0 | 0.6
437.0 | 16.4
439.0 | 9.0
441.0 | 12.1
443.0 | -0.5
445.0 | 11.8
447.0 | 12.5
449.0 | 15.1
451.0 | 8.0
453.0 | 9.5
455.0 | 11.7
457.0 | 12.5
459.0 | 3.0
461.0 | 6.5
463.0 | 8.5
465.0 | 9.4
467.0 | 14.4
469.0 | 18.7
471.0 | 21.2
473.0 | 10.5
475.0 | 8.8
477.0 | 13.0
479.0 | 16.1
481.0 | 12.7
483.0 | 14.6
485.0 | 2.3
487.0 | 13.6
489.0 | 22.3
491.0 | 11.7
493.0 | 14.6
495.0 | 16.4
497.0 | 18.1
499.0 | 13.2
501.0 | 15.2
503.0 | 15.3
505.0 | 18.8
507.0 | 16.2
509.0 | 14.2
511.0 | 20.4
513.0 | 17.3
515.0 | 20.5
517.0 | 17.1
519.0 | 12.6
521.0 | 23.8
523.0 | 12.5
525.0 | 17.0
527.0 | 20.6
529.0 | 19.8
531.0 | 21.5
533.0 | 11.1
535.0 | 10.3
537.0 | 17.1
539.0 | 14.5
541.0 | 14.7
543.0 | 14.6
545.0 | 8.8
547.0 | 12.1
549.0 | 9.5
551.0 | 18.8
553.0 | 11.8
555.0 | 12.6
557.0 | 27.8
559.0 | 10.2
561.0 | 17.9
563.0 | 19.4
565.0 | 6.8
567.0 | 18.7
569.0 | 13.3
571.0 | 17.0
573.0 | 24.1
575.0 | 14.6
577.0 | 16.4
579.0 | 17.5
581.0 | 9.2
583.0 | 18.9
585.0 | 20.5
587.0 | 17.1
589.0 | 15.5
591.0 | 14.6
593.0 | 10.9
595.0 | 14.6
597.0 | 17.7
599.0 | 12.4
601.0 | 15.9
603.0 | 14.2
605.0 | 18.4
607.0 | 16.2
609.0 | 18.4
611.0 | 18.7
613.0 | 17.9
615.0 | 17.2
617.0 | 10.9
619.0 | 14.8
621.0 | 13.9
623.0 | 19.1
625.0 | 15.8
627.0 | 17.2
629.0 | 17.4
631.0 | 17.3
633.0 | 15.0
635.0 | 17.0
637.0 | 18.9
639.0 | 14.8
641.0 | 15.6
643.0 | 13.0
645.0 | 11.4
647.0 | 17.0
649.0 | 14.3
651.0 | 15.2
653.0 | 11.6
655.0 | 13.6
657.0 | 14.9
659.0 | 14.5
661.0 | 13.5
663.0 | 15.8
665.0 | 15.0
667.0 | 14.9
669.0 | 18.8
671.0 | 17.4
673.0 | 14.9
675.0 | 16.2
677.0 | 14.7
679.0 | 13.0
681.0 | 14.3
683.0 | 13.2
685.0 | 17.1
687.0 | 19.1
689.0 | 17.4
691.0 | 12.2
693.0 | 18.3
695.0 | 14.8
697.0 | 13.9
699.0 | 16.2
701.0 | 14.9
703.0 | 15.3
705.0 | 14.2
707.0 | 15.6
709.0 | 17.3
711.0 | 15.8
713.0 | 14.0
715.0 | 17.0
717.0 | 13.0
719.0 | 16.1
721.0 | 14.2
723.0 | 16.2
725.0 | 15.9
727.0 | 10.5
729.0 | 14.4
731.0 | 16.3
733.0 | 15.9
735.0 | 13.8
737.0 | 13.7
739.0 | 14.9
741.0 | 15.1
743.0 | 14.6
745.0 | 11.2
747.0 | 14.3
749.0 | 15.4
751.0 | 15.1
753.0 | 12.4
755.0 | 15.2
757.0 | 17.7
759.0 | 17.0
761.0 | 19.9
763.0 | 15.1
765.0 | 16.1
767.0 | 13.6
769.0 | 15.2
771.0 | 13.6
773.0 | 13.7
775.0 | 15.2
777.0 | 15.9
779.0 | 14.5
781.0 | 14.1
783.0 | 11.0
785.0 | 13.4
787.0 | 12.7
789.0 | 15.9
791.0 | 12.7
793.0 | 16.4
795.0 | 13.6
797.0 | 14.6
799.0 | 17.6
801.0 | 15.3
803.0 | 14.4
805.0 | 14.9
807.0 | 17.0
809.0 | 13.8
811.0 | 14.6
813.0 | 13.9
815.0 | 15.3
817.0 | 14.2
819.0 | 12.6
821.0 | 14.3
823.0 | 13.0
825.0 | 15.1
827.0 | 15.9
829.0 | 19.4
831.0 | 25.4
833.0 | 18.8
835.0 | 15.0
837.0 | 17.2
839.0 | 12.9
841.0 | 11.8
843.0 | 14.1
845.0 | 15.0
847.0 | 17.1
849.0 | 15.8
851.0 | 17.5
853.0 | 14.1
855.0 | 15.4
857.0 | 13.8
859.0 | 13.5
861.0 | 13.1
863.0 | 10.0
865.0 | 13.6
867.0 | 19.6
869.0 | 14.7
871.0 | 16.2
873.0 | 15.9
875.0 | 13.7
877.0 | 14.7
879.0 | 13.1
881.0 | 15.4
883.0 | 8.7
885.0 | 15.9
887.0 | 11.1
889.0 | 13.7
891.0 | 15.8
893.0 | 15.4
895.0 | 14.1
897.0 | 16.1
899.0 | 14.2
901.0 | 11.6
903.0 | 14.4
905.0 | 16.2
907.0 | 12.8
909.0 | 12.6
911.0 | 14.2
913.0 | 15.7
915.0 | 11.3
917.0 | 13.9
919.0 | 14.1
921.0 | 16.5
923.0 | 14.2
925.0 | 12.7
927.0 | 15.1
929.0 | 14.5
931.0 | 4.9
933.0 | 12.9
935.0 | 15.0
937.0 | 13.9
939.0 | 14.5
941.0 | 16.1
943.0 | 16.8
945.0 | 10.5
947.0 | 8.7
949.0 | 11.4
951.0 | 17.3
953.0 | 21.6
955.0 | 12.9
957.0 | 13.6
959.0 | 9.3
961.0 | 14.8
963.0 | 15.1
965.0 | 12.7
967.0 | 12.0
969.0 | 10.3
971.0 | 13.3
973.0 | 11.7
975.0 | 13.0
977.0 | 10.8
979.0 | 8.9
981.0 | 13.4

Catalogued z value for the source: 0.26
